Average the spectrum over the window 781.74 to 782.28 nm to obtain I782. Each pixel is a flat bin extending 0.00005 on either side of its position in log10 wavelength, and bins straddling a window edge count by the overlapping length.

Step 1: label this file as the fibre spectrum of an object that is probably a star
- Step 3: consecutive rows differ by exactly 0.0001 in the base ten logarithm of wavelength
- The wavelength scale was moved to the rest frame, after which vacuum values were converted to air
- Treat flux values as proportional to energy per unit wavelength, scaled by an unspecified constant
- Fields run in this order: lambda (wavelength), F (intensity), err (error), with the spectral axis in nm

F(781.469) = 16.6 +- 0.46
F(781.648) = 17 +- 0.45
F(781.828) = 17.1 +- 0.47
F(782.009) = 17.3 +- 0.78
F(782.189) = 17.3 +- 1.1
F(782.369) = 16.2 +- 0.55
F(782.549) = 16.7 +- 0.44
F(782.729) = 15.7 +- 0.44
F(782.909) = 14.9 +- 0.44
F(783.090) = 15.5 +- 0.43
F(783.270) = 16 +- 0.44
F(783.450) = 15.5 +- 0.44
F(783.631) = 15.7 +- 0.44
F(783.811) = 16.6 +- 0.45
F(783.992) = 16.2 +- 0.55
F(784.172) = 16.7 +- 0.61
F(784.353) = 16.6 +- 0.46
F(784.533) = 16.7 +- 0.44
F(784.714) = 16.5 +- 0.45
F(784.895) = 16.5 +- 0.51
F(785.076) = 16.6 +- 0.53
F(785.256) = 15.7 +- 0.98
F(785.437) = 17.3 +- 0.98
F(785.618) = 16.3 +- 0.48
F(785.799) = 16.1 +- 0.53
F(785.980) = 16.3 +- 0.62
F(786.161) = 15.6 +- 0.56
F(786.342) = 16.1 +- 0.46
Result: 17.2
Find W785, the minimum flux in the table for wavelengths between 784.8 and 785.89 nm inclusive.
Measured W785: 15.7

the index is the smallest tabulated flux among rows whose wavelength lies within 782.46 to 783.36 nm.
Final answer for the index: 14.9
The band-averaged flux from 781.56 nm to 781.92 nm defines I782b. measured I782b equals 17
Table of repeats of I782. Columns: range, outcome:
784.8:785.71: 16.5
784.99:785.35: 16.2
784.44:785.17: 16.6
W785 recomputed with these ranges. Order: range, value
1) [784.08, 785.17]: 16.5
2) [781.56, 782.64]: 16.2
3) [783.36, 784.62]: 15.5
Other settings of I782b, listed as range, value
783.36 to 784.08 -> 16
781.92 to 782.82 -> 16.7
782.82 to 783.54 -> 15.5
